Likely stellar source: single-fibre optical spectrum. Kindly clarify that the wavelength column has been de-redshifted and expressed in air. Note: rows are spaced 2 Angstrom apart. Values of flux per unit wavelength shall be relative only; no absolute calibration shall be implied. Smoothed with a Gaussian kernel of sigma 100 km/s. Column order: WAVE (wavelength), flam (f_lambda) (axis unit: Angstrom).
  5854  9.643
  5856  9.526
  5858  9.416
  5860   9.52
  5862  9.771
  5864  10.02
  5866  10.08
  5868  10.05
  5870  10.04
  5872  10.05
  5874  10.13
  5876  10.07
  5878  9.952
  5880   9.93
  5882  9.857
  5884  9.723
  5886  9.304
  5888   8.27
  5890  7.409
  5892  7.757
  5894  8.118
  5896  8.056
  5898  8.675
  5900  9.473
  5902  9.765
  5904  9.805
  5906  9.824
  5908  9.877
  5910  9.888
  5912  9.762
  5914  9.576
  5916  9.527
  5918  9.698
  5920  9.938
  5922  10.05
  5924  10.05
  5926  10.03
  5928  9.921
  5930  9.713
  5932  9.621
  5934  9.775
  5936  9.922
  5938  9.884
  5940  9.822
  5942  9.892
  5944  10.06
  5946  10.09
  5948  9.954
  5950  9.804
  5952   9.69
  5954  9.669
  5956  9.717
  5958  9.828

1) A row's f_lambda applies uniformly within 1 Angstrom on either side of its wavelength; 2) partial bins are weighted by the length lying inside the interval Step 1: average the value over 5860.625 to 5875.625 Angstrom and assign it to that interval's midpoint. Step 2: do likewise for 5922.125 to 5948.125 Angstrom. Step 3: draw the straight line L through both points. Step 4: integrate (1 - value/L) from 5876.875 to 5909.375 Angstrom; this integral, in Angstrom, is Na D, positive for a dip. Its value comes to 2.8 Angstrom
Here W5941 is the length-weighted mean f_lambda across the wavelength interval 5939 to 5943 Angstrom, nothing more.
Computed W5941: 9.86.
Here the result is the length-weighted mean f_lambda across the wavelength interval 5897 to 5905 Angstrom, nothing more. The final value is 9.43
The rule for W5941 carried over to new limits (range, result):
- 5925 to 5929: 9.98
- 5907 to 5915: 9.78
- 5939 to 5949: 9.96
